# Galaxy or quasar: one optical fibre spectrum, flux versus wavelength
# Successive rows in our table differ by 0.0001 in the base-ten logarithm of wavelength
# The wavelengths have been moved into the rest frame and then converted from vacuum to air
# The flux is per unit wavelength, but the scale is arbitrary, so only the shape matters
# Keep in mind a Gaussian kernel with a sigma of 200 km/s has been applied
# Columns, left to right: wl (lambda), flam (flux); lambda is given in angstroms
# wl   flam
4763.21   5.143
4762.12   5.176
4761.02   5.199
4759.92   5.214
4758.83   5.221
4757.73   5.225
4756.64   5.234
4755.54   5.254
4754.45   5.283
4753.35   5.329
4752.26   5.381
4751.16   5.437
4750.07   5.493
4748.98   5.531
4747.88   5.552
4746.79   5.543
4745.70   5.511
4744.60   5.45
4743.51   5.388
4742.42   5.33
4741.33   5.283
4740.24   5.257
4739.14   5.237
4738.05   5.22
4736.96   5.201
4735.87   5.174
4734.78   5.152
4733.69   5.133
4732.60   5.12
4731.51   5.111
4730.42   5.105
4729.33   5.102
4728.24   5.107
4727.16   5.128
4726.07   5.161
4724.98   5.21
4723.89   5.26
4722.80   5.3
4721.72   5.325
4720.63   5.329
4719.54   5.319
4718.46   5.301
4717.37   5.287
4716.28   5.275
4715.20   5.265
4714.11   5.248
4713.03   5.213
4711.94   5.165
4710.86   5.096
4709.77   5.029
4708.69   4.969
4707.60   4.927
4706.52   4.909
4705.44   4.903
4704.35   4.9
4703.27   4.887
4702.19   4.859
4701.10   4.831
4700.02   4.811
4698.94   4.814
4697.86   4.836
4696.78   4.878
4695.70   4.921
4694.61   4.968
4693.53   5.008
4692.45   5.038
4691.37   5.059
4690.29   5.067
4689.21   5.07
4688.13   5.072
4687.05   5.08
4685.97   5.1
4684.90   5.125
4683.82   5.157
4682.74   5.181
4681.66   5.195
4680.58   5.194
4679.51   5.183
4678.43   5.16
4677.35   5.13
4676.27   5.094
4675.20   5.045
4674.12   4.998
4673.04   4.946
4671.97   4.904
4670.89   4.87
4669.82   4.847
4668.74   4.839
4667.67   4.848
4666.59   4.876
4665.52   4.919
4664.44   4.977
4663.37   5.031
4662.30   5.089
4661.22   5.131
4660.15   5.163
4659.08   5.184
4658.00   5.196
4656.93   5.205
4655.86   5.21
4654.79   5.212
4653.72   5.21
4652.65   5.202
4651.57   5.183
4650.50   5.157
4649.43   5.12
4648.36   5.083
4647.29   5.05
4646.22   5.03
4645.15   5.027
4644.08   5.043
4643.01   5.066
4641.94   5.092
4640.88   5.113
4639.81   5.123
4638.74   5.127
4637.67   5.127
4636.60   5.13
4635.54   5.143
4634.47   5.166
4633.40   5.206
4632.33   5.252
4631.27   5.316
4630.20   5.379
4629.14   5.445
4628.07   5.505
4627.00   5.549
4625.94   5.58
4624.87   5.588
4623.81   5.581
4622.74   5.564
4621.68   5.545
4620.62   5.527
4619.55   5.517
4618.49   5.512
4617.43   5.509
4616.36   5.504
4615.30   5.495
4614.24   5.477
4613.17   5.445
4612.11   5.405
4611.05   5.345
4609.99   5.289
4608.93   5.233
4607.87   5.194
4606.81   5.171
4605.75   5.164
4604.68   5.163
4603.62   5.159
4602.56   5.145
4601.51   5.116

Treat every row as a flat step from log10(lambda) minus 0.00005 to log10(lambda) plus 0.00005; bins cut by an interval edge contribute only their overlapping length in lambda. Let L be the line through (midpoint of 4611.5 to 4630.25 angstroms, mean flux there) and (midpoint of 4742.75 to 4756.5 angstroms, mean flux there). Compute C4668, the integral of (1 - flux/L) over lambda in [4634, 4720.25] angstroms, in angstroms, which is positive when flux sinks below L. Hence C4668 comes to 6.4 angstroms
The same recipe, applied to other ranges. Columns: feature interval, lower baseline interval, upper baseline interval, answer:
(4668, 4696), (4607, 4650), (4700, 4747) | 0.97 angstroms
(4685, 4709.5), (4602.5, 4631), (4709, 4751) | 1.62 angstroms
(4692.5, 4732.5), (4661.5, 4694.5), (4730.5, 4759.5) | 0.77 angstroms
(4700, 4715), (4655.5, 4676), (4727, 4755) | 0.51 angstroms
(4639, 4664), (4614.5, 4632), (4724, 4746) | 1.41 angstroms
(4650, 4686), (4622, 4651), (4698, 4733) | 0.74 angstroms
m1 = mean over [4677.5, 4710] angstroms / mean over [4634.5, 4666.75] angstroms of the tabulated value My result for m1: 1.0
